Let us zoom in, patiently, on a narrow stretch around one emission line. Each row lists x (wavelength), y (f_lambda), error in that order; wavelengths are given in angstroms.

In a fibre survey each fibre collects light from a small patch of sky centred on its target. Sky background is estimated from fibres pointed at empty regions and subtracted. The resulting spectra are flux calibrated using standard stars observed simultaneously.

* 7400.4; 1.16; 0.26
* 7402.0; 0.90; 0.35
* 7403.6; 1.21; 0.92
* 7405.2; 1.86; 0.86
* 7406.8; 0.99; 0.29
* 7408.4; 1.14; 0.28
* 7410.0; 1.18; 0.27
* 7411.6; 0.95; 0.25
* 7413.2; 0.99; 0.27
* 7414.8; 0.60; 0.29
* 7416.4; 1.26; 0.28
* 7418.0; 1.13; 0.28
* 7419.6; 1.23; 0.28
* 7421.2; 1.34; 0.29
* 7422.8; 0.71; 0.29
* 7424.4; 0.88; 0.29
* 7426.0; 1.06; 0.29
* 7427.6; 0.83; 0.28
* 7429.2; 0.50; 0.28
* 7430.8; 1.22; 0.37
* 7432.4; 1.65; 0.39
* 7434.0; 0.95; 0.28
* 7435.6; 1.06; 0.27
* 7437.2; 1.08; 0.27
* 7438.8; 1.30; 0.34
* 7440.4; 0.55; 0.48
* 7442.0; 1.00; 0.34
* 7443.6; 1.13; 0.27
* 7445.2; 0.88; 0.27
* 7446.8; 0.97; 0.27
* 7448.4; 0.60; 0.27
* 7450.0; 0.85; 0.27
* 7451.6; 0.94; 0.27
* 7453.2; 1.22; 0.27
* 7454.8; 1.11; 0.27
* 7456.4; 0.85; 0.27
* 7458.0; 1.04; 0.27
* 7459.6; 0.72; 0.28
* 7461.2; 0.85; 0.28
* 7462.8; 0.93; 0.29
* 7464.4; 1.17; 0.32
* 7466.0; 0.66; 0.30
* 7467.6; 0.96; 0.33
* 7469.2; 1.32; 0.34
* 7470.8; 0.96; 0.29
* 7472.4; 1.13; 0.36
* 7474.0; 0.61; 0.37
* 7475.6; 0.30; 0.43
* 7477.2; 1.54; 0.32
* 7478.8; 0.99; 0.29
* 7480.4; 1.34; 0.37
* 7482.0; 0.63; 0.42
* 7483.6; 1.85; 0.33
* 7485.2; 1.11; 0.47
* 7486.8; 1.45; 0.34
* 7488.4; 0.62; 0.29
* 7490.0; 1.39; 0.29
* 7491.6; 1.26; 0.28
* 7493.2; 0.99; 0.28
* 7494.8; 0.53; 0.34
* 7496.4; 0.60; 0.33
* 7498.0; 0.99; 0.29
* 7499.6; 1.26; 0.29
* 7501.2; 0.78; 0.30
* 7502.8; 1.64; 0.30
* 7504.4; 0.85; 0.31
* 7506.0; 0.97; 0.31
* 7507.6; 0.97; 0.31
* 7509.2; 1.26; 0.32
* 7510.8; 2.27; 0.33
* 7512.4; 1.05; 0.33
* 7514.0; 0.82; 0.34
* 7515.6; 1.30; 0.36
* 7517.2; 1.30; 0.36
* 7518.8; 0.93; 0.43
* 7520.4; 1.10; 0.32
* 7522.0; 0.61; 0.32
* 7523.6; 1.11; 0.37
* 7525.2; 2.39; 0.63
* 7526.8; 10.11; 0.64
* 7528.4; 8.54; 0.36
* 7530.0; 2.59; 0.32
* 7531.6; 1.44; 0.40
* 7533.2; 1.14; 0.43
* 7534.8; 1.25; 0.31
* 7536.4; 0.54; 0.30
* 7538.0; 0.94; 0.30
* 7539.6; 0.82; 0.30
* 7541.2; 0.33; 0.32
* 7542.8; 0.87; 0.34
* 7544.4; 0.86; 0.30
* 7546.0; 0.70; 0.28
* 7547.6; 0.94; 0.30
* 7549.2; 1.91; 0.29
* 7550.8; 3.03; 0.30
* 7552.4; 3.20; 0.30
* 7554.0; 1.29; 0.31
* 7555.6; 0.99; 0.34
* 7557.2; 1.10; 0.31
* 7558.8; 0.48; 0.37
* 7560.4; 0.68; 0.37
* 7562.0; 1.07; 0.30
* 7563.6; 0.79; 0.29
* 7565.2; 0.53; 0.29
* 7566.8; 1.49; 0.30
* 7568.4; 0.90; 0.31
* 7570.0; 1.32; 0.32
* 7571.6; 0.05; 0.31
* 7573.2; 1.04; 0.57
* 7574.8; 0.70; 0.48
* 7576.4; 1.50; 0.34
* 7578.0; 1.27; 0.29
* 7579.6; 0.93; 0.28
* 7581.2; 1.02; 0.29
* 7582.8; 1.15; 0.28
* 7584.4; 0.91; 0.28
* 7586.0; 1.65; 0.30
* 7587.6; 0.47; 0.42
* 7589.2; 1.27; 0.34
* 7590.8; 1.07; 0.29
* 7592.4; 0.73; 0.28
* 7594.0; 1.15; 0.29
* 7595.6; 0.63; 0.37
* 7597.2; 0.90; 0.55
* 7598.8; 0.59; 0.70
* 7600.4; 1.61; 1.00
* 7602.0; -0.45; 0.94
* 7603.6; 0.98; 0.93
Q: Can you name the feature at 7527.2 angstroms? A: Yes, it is H-alpha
